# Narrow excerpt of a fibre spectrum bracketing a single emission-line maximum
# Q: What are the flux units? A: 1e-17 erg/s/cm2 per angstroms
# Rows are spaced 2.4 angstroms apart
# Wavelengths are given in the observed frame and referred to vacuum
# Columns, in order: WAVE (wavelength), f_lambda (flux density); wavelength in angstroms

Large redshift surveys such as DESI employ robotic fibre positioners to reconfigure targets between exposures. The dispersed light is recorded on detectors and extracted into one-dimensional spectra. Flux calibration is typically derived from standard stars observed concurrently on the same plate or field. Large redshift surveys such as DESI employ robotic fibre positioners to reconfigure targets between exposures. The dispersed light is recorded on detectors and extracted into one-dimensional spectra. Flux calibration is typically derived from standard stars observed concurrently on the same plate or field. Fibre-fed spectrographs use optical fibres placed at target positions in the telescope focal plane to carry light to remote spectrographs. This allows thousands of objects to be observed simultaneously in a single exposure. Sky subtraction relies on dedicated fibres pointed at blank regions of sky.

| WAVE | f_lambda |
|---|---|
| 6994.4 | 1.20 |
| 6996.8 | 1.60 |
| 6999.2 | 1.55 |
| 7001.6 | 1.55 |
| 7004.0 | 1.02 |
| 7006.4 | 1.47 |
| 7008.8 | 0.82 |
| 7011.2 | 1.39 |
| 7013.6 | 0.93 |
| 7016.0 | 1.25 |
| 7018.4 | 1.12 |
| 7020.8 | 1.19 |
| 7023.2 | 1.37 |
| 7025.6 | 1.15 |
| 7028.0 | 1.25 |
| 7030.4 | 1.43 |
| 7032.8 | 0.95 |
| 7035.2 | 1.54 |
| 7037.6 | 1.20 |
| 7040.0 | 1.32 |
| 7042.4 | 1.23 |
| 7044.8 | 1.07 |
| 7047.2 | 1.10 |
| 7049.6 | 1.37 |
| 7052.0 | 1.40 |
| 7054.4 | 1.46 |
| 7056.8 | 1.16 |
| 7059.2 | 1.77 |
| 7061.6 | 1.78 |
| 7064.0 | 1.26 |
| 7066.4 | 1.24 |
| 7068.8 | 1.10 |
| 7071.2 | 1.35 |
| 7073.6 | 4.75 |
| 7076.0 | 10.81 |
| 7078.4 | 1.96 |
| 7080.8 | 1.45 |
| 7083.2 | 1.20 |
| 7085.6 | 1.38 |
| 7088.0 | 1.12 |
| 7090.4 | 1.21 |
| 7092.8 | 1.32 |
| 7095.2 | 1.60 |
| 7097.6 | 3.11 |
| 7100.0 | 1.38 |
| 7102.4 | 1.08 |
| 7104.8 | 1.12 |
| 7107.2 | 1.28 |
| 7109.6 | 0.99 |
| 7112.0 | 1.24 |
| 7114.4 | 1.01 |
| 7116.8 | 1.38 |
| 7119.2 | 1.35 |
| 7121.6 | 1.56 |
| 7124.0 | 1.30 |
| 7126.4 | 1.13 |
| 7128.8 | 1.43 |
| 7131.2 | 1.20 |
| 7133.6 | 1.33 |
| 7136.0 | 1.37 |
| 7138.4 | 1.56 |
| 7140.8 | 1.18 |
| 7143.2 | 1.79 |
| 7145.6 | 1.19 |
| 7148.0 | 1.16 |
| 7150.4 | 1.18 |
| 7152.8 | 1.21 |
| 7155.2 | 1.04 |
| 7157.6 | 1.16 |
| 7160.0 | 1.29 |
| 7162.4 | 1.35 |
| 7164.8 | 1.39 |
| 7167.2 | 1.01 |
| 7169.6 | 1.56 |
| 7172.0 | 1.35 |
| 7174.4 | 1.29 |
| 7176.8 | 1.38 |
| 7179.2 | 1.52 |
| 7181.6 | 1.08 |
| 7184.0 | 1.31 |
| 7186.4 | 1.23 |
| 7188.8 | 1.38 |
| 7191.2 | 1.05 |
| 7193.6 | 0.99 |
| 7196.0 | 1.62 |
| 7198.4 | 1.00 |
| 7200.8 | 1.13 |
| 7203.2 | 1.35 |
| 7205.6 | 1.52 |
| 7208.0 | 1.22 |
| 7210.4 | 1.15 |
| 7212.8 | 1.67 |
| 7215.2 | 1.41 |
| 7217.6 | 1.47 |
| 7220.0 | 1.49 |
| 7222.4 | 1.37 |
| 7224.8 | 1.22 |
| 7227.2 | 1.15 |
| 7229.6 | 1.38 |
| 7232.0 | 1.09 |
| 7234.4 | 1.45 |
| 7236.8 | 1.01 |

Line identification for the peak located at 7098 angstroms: [N II]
